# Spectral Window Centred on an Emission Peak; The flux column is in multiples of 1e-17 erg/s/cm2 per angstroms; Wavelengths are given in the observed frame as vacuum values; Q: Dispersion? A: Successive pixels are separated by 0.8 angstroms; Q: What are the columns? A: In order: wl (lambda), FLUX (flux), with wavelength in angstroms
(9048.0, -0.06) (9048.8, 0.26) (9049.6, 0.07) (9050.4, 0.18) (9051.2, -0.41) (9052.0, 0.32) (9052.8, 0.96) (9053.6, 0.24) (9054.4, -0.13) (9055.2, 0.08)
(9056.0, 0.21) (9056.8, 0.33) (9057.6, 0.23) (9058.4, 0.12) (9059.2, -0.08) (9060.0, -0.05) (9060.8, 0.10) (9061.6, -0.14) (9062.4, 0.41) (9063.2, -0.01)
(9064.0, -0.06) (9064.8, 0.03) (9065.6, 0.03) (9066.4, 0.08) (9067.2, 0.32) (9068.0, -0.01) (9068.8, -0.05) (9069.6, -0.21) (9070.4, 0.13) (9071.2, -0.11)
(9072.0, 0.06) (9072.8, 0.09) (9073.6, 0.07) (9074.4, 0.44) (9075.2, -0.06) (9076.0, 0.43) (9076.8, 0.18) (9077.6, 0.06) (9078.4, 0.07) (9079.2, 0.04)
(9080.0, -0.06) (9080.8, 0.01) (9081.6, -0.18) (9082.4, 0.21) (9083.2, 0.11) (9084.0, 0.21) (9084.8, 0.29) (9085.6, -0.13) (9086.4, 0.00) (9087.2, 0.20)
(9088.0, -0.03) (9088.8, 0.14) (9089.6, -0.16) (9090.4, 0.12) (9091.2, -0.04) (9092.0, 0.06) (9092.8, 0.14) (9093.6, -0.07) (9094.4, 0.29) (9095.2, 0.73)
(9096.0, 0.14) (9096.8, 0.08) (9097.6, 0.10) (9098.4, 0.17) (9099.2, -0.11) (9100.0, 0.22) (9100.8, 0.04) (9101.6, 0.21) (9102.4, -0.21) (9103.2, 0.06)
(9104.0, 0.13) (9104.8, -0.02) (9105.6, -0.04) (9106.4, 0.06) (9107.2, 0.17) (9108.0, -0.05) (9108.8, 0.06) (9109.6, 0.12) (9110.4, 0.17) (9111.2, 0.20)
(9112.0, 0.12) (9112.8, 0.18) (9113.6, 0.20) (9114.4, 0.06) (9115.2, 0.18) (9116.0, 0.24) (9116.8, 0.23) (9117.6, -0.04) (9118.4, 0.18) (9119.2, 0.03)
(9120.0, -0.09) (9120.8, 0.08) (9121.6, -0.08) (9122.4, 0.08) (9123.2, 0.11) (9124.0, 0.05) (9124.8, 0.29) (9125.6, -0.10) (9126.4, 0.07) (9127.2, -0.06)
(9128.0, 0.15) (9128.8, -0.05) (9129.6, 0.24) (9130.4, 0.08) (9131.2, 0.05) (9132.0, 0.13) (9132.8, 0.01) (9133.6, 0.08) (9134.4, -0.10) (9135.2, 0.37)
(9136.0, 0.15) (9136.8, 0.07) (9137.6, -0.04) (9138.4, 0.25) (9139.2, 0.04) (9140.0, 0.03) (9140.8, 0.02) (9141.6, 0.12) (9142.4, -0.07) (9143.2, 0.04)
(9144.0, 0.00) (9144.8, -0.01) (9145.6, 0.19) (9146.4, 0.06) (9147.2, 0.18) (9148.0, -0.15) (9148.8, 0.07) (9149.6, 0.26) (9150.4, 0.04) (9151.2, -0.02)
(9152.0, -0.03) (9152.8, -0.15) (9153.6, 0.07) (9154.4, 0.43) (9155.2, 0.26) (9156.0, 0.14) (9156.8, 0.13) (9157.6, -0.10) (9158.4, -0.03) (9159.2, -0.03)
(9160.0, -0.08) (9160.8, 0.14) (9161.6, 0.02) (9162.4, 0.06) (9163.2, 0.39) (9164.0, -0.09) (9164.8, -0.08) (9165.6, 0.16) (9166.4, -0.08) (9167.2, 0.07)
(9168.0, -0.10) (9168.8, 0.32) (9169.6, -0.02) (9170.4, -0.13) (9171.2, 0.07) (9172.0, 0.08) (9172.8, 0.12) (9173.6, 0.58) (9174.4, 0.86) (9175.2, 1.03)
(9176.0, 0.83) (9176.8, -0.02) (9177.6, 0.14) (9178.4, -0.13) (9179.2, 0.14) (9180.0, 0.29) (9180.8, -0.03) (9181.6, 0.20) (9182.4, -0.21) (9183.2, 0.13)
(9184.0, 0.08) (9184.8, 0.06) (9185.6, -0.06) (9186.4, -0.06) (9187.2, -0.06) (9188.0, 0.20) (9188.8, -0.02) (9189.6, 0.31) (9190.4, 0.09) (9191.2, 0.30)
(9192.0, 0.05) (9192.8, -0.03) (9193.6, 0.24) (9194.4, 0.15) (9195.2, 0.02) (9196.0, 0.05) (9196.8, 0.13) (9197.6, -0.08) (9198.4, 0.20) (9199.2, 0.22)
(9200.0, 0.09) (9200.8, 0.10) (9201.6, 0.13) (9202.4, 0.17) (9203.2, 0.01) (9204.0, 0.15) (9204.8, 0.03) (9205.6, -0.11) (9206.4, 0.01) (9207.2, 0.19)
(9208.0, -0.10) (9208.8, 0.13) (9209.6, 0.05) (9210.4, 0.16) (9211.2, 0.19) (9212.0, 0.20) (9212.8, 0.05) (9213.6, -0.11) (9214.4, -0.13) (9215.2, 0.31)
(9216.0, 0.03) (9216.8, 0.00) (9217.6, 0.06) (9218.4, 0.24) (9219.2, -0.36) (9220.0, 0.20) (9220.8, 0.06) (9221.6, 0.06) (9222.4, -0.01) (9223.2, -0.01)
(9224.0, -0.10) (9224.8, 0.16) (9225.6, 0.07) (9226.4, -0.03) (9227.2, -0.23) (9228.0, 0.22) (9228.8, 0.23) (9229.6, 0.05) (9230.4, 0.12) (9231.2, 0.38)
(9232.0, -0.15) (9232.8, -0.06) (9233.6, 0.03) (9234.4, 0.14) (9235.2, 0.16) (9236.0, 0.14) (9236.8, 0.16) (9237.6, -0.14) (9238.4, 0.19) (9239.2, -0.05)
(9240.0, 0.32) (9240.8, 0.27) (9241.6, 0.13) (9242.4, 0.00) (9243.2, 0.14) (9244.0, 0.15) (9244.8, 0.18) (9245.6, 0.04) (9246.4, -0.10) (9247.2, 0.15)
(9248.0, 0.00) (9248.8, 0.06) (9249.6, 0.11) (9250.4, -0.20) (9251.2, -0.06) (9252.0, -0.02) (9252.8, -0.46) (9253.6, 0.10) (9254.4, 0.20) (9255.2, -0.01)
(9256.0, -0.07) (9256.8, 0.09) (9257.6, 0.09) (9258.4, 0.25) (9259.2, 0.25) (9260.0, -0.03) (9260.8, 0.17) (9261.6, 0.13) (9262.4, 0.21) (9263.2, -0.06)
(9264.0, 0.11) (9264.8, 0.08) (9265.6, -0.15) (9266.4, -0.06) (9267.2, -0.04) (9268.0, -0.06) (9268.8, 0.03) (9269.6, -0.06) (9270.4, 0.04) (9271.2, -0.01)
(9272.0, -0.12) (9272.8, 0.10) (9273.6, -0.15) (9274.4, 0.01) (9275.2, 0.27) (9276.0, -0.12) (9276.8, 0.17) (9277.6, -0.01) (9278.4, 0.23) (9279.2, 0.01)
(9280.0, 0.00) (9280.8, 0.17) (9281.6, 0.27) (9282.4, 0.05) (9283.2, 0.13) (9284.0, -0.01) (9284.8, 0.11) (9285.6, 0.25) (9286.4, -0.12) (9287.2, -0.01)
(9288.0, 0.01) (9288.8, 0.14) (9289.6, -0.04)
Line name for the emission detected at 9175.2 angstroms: H-beta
